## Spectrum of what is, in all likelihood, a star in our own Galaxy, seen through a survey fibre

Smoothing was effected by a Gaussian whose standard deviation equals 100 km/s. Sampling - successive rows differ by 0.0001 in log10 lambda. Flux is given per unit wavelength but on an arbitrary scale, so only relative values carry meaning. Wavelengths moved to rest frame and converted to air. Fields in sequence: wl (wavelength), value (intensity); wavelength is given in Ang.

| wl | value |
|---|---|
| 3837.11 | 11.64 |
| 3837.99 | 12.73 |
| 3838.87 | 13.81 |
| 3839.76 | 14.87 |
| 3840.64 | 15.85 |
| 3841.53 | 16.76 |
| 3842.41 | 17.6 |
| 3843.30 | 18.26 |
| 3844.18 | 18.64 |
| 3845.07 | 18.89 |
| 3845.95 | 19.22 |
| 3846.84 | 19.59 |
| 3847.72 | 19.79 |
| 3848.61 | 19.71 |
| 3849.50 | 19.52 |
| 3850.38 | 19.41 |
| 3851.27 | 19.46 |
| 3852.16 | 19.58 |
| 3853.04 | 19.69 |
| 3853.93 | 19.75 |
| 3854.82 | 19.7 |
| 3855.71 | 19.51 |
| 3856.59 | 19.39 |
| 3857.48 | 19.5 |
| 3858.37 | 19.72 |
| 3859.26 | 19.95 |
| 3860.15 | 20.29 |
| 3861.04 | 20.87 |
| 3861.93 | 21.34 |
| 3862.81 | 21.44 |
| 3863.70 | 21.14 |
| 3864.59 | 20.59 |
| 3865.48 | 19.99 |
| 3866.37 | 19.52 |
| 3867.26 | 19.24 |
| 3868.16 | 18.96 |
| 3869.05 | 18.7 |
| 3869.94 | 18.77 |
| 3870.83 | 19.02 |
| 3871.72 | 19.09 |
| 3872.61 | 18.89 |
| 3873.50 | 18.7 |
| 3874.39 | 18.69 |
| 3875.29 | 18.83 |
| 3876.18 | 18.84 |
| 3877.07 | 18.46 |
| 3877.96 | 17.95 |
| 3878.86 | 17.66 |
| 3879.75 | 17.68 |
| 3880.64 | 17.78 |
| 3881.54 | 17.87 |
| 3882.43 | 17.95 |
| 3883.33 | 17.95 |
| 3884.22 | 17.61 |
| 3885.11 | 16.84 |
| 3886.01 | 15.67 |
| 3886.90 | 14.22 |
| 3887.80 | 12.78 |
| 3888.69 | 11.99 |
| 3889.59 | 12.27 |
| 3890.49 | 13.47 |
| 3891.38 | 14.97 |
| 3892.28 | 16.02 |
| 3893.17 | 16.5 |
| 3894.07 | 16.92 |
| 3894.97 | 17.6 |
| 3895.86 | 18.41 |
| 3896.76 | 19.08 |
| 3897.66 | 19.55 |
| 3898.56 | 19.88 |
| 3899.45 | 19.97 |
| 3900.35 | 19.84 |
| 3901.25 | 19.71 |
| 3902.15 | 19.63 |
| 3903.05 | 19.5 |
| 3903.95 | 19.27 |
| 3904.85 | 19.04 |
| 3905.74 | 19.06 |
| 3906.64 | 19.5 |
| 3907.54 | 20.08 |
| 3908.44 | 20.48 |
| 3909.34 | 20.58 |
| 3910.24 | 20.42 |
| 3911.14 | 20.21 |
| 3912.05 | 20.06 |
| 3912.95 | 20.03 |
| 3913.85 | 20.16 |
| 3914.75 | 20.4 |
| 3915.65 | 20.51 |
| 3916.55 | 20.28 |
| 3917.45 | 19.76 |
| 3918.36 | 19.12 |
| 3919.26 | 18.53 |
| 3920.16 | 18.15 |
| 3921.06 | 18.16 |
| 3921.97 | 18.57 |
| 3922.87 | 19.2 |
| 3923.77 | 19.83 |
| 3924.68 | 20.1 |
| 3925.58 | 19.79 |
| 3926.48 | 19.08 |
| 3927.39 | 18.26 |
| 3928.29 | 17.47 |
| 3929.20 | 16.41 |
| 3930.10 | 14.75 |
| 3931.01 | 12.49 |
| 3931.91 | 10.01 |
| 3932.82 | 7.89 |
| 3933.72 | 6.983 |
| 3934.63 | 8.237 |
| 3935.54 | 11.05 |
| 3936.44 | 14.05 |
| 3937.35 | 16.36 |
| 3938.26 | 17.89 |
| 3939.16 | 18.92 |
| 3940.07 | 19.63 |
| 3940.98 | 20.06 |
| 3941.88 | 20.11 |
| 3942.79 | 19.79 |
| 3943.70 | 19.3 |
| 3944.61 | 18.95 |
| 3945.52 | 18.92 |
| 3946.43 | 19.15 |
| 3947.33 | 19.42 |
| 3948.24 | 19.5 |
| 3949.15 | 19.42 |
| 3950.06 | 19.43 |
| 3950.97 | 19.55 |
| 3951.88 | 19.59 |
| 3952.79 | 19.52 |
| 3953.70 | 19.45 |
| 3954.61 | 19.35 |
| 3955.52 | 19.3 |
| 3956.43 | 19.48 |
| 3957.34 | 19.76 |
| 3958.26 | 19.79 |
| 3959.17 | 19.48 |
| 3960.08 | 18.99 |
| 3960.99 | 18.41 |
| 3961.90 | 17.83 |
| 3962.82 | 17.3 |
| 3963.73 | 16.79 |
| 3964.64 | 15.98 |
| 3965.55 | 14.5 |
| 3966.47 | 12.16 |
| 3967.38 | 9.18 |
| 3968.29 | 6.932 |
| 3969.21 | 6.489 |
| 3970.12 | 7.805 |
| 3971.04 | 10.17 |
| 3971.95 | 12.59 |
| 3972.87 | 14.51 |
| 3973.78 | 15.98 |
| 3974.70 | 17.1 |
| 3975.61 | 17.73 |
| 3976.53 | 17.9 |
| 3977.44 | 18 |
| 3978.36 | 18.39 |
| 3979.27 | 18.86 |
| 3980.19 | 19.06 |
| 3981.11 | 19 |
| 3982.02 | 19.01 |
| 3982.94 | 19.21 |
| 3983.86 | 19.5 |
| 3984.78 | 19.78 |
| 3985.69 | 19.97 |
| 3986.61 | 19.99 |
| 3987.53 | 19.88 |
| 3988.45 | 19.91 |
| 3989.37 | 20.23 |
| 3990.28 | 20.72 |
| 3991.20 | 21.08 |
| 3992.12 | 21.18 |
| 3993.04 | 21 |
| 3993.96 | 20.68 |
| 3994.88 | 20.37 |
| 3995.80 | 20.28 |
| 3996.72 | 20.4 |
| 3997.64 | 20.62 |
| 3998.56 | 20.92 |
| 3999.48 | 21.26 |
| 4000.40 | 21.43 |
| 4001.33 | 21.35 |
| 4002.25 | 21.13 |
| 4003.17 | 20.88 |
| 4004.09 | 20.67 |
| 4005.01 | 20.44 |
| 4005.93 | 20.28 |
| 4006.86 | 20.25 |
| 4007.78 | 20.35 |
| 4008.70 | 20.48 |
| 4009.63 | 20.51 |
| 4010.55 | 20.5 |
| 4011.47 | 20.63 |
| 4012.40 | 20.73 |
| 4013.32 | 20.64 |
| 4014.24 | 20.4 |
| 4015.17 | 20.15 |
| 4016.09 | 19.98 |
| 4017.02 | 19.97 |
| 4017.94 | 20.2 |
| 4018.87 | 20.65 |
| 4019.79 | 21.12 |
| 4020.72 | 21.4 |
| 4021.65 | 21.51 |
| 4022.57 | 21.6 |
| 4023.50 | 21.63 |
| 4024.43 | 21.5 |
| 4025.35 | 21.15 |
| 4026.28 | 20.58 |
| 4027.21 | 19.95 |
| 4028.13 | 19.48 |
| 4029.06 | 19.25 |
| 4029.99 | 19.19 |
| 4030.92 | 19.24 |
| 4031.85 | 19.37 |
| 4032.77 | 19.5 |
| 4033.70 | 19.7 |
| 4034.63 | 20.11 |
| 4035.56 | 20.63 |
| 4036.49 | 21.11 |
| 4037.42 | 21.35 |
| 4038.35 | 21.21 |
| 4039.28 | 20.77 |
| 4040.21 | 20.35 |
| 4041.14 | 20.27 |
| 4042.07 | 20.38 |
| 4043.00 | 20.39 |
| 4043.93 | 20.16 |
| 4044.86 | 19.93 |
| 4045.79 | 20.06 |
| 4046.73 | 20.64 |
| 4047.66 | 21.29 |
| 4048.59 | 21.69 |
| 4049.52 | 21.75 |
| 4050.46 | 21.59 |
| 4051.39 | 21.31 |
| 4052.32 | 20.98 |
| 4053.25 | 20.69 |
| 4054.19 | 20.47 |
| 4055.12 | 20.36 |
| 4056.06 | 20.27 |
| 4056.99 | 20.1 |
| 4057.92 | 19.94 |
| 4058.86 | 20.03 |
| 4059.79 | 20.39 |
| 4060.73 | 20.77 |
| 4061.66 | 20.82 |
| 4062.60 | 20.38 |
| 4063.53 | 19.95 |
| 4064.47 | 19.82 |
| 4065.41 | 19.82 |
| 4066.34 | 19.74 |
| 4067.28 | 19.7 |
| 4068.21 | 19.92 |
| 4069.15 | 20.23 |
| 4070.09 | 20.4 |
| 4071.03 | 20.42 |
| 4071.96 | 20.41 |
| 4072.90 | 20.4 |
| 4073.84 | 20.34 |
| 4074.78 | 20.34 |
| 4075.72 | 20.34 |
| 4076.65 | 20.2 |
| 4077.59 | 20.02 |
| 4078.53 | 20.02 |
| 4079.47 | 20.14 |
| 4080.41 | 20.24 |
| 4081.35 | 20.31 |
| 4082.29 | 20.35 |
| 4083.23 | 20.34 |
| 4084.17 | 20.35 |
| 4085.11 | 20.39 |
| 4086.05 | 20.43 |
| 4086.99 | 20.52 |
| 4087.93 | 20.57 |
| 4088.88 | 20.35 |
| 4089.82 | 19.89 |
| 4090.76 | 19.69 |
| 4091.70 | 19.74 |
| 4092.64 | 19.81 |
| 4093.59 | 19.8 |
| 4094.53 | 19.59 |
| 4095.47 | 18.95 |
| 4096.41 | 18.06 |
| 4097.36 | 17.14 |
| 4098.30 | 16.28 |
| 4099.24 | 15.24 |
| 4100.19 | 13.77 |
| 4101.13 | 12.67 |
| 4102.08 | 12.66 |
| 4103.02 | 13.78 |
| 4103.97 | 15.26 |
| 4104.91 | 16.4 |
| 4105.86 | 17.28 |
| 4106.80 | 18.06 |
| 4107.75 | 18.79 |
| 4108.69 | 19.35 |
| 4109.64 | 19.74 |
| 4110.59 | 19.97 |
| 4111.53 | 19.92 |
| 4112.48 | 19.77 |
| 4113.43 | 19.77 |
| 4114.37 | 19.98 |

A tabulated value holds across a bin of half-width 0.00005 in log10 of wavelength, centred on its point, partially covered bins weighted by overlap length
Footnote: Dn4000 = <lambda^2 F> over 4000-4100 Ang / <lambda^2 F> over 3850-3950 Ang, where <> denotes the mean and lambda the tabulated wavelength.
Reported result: 1.20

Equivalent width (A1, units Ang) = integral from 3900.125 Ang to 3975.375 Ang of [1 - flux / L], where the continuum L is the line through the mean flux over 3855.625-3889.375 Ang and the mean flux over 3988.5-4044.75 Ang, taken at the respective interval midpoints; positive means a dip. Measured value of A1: 7.8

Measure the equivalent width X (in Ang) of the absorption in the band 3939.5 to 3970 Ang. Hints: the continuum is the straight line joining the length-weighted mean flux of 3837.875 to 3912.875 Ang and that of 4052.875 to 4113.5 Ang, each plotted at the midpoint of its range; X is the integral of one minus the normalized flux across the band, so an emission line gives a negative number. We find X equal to 1.9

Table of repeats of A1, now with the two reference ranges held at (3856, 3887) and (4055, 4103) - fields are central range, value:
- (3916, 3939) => 3.5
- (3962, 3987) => 4.5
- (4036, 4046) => -0.6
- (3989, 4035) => -3.1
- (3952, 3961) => -0.1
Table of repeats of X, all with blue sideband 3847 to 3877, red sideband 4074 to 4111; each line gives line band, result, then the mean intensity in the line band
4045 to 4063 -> -1.81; 20.7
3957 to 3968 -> 1.54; 16.5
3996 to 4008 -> -1.10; 20.8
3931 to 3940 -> 3.08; 12.7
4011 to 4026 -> -1.48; 20.8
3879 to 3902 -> 3.00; 16.9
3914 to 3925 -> -0.01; 19.4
